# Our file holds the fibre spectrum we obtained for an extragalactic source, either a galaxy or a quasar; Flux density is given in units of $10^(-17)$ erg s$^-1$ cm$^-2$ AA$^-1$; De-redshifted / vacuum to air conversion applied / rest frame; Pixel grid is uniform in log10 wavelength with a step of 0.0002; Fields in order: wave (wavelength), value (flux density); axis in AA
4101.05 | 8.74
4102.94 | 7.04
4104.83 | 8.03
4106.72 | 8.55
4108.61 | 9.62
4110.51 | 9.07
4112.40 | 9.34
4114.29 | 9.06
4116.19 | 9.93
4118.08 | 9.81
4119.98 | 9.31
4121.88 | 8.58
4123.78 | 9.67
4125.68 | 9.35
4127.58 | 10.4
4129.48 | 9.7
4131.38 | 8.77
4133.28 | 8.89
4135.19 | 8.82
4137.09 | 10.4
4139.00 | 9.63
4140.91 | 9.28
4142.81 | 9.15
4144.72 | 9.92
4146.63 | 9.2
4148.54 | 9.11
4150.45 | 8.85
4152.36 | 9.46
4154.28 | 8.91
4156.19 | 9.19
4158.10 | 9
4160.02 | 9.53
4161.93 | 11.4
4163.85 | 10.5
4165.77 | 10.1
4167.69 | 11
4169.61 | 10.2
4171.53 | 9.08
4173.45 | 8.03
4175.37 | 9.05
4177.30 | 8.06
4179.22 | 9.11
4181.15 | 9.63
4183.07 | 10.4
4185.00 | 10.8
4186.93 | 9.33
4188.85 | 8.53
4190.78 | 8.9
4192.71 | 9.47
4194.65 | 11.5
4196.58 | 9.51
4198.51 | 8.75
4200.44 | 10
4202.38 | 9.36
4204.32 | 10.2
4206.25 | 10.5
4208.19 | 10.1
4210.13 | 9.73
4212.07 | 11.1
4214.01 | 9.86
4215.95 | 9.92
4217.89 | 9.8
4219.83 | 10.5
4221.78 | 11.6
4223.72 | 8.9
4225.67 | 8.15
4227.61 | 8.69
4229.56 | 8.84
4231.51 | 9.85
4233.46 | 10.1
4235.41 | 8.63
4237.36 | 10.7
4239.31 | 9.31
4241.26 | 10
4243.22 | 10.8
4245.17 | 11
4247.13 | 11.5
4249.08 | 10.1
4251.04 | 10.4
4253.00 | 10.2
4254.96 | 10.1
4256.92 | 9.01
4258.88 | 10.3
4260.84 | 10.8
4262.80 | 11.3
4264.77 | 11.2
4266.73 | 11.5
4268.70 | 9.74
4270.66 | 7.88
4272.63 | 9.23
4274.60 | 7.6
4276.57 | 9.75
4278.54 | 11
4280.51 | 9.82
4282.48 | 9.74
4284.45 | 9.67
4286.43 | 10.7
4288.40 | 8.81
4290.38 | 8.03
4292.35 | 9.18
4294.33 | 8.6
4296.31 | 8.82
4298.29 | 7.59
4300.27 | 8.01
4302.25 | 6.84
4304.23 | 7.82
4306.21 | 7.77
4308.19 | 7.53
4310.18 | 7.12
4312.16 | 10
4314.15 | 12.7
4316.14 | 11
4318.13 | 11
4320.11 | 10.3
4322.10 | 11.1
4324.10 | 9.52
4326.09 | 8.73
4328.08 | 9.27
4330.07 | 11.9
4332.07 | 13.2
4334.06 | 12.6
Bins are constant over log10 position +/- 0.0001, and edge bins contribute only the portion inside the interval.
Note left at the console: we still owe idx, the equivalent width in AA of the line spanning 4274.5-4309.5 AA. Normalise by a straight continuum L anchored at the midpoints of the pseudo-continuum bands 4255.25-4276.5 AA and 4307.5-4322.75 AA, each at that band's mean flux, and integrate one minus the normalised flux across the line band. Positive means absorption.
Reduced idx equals 4.4 AA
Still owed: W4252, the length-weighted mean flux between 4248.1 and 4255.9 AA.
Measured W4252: 10.2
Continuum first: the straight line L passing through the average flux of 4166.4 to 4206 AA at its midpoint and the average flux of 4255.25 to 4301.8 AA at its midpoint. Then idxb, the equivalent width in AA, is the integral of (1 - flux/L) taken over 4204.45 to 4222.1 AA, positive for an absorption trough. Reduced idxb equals -1.4 AA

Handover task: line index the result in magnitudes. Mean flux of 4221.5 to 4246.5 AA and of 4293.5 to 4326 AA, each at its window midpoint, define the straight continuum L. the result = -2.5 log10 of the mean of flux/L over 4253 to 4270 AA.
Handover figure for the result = -0.10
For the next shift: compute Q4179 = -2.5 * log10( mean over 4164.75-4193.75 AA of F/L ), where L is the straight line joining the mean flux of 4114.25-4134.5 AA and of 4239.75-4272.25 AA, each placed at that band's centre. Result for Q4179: 0.038 mag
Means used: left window 9.41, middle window 9.45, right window 10.3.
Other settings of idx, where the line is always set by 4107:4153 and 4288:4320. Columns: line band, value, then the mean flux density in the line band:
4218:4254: -3.6 AA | 9.96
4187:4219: -2.3 AA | 9.82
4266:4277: -0.3 AA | 9.2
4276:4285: -1.1 AA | 10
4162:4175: -0.9 AA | 9.89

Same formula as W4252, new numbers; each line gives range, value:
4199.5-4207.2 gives 10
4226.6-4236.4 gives 9.22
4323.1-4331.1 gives 9.86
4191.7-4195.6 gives 10.4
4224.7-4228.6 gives 8.43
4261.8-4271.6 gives 10.3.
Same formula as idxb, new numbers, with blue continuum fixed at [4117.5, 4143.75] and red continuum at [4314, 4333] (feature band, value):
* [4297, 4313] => 4.2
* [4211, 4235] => 0.7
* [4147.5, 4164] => 0.1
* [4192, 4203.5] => 0.1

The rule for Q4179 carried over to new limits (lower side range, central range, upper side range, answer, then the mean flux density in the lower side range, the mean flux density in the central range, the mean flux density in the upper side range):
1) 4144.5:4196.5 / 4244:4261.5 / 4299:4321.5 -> -0.12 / 9.56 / 10.4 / 9.12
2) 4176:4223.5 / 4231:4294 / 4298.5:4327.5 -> -0.05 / 9.84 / 9.92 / 9.2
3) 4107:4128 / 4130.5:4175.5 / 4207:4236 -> 0.00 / 9.41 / 9.49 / 9.74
